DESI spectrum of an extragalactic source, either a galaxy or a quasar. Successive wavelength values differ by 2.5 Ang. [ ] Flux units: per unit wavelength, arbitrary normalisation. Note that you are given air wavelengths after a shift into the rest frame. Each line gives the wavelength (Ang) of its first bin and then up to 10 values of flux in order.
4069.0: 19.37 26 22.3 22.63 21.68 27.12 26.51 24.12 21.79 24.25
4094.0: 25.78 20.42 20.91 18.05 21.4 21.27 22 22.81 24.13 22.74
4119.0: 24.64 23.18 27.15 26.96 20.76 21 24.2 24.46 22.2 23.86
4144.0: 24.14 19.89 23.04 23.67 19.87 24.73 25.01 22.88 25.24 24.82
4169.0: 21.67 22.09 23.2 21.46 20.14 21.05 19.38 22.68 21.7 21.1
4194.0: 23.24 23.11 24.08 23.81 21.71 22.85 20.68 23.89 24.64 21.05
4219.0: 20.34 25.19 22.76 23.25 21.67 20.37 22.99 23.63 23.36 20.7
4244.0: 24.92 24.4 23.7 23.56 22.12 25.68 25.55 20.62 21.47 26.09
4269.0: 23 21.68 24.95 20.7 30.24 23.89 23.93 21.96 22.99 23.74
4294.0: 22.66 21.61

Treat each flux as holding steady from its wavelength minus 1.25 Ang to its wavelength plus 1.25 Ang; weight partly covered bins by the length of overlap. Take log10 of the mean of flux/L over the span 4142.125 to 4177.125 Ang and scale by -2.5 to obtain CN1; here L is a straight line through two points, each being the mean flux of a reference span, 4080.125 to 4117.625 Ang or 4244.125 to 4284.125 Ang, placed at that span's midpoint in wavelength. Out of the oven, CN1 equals 0.01 mag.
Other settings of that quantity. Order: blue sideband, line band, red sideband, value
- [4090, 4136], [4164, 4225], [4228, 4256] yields 0.024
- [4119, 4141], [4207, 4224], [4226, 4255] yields 0.021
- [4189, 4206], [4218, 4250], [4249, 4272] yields 0.011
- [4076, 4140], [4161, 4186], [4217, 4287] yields 0.050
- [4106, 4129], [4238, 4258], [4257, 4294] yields 0.004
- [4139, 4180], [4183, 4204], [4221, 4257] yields 0.028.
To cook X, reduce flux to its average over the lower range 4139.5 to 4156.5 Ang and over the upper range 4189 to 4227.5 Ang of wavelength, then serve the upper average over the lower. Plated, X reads 1.01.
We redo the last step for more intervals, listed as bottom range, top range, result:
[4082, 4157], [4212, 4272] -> 1.00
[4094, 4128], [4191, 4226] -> 1.00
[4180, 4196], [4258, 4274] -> 1.07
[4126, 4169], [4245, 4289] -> 1.02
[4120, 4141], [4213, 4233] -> 0.94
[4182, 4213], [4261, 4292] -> 1.05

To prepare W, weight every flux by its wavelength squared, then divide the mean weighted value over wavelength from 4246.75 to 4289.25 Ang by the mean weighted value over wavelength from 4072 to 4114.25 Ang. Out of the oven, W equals 1.1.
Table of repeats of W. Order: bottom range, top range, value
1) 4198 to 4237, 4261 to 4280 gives 1.07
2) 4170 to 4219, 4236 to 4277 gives 1.08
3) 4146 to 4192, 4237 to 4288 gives 1.10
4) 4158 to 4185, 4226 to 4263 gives 1.06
